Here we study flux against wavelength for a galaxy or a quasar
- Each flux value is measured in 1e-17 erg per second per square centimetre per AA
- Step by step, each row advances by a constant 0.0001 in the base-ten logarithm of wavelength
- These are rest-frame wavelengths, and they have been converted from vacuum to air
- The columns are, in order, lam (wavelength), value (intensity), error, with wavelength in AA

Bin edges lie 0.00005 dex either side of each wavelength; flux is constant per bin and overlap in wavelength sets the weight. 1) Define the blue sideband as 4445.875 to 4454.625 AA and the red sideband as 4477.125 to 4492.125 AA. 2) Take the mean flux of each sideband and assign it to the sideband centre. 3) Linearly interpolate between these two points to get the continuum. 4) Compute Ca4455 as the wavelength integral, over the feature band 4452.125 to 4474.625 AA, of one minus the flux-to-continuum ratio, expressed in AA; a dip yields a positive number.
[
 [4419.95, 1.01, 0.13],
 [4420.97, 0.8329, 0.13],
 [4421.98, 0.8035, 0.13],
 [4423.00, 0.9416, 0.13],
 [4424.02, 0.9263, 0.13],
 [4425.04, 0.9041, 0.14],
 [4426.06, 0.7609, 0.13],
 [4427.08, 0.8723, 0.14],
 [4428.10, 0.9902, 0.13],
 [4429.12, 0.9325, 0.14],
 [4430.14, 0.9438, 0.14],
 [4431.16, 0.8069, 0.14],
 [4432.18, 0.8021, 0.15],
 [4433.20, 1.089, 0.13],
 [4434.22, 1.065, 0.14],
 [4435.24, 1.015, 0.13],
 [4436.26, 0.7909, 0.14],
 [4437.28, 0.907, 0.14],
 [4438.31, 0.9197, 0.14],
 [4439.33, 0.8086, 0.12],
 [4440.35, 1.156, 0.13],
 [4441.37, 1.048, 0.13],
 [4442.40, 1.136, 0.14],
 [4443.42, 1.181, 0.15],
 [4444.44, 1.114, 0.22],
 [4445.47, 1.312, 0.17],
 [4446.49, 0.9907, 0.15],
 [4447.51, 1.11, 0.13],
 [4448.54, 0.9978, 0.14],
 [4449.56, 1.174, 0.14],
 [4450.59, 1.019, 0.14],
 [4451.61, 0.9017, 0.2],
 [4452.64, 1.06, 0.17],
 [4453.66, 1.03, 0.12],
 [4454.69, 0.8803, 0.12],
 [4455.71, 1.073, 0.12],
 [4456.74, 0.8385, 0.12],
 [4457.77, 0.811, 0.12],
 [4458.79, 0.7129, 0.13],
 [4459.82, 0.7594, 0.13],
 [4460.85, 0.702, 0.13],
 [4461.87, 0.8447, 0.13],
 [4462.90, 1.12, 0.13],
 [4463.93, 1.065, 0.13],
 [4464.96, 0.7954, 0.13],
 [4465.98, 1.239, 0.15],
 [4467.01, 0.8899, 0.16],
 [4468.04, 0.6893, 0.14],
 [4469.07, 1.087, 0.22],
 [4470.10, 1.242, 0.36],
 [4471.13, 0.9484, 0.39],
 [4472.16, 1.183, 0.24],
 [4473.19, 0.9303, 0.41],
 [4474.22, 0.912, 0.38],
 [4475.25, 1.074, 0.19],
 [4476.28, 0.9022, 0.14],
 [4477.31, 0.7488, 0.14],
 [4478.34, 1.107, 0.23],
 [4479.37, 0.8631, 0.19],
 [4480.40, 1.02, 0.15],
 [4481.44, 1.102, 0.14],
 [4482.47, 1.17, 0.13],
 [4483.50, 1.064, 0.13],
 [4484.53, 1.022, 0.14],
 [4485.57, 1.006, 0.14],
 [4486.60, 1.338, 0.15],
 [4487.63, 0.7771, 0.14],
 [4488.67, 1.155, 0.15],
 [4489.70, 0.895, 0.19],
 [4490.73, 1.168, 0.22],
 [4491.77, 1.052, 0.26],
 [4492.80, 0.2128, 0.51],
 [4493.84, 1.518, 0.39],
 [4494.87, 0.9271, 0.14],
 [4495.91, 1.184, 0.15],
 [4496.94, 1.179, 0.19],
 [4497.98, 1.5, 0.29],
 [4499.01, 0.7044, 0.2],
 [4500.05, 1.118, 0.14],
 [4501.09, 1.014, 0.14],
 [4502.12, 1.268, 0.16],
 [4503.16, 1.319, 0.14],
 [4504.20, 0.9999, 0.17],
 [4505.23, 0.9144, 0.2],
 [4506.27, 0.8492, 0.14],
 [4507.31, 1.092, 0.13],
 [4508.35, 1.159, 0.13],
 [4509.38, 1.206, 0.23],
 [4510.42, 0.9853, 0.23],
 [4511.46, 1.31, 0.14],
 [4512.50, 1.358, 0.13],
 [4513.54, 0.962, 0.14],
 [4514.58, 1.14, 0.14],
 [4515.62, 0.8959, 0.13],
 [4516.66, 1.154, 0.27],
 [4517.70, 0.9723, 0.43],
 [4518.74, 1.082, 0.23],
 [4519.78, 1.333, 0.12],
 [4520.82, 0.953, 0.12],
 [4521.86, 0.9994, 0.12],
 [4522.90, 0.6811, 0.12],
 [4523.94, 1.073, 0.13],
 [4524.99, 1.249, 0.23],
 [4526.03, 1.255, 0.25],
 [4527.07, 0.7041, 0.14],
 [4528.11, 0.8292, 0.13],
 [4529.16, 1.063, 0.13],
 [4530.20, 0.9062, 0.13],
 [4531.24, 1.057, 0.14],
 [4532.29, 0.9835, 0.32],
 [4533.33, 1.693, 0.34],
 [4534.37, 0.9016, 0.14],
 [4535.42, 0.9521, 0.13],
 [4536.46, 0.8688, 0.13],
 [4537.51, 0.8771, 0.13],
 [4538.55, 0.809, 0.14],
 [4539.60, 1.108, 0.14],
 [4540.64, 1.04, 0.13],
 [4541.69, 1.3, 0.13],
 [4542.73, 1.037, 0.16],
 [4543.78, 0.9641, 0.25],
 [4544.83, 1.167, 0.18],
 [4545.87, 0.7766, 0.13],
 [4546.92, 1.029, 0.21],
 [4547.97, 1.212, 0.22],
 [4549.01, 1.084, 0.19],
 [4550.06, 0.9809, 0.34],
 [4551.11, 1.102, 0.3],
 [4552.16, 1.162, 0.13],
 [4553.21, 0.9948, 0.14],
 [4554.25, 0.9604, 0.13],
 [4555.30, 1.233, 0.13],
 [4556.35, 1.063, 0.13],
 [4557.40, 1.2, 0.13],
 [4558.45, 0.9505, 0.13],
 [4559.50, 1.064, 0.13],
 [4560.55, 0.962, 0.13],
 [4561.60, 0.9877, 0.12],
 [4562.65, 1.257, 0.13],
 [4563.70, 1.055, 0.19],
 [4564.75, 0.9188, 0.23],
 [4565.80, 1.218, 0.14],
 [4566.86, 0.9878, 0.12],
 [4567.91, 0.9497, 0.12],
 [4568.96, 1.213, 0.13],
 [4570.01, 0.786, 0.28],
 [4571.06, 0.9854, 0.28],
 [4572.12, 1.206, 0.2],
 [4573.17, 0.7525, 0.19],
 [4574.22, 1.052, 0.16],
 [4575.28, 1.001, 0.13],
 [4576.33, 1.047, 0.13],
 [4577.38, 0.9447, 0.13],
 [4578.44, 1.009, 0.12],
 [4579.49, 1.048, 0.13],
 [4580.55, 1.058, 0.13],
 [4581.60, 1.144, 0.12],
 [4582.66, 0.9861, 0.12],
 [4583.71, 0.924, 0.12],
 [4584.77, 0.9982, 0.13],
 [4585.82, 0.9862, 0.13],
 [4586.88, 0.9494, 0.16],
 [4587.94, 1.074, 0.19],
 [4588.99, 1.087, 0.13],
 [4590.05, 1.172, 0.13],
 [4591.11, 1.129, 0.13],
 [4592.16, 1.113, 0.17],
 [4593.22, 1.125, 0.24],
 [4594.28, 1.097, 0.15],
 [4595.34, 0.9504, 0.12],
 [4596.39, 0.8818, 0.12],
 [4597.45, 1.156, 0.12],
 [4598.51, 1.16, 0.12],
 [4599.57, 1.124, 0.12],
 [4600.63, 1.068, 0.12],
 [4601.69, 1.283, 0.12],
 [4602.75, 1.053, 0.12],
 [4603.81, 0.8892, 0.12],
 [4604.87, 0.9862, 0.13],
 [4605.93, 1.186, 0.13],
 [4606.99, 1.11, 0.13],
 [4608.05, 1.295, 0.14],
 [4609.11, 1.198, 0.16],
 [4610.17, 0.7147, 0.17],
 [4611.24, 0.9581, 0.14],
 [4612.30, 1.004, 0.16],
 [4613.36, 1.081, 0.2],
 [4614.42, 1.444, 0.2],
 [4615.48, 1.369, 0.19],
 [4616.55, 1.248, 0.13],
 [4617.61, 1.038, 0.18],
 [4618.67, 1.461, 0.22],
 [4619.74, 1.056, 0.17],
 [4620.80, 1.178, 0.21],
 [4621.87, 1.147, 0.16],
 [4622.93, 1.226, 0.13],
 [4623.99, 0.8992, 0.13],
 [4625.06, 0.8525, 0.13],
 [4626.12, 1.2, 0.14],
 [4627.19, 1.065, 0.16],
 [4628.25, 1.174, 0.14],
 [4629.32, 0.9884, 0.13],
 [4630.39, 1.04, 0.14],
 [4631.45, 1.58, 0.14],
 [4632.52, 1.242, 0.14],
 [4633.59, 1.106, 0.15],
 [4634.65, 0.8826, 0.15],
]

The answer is 1.9 AA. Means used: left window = 1.03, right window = 1.04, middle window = 0.946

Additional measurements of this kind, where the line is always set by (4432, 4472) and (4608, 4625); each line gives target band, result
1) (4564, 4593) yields 1.8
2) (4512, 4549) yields 0.5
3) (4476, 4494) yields 0.3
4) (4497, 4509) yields -0.7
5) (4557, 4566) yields 0.2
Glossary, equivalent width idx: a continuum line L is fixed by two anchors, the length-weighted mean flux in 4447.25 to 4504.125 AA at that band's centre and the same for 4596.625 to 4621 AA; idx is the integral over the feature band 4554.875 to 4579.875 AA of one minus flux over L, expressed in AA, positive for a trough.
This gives 1.26 AA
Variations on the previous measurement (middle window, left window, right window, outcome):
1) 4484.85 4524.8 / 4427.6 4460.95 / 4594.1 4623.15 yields -1.5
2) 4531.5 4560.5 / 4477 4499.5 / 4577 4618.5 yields 0.2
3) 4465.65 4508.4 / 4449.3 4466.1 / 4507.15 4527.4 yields -1.2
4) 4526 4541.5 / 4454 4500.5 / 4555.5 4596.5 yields 0.2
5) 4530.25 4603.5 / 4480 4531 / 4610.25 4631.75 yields 3.4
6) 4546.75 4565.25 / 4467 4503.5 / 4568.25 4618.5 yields -0.2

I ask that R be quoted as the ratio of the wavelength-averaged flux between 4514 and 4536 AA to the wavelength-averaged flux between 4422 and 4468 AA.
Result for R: 1.08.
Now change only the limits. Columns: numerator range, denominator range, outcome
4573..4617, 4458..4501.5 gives 1.07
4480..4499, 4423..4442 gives 1.14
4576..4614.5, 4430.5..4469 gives 1.09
